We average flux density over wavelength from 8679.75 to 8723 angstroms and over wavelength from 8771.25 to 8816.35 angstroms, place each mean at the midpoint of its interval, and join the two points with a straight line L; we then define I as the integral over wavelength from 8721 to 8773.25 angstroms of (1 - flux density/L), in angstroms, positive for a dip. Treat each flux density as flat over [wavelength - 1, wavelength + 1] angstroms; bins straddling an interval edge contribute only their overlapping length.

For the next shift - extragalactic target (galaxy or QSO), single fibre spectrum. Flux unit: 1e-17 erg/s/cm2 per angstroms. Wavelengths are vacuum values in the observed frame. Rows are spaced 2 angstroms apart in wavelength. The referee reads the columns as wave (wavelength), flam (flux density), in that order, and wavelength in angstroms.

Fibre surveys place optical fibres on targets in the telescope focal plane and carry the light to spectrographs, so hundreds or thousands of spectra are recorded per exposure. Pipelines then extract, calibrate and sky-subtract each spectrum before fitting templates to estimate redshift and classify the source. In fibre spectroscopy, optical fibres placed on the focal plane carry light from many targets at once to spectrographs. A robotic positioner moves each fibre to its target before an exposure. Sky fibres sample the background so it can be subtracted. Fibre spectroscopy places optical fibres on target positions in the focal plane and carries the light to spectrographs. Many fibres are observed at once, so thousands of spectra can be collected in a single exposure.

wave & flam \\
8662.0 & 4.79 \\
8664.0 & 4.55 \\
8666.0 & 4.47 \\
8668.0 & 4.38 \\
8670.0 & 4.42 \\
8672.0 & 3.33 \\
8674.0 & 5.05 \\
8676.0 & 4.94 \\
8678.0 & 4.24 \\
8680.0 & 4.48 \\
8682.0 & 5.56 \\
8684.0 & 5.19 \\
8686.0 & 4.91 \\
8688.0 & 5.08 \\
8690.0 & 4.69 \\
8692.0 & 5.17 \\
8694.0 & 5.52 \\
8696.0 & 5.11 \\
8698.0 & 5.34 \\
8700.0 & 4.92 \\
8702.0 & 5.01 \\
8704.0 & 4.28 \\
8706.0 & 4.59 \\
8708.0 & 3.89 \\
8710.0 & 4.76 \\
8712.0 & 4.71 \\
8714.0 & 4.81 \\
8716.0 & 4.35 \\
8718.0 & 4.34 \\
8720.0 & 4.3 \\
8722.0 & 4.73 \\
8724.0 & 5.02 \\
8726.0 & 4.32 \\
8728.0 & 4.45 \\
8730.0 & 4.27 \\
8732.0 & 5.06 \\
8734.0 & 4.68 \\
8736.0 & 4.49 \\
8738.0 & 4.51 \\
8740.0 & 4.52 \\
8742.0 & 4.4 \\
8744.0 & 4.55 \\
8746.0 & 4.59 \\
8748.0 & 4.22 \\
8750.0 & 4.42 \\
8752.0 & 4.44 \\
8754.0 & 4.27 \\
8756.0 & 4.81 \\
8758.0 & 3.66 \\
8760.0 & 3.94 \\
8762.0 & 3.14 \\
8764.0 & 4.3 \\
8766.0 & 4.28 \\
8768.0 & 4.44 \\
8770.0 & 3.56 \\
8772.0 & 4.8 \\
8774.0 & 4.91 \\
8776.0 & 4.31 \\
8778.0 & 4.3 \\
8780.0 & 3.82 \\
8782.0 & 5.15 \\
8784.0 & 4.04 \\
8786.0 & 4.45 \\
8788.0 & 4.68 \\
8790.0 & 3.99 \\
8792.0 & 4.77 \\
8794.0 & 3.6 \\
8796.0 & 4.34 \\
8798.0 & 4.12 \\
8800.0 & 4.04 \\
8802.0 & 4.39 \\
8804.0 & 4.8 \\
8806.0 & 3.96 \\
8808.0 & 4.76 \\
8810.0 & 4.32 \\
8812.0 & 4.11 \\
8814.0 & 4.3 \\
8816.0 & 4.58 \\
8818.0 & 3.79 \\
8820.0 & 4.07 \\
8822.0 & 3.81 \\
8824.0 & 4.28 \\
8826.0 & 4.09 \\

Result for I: 2.4 angstroms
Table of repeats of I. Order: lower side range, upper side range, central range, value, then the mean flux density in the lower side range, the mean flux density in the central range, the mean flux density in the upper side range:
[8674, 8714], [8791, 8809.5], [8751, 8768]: 1.5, 4.87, 4.12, 4.31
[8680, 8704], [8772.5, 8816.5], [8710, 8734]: 1.3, 5.07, 4.59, 4.35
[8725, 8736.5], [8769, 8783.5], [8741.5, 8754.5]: 0.2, 4.55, 4.42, 4.39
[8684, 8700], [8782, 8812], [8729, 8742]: 0.6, 5.11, 4.57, 4.33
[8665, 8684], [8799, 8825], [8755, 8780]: 0.9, 4.58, 4.19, 4.25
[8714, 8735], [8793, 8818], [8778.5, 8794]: -0.1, 4.56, 4.36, 4.26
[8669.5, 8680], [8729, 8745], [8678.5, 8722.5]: -3.3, 4.4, 4.8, 4.56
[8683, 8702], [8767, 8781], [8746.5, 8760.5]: 0.7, 5.1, 4.27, 4.31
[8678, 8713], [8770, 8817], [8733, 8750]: 0.5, 4.88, 4.49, 4.35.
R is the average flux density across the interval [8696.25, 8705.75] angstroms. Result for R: 4.88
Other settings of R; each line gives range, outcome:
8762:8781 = 4.24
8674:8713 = 4.87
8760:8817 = 4.29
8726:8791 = 4.36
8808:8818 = 4.32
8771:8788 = 4.48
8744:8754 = 4.42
